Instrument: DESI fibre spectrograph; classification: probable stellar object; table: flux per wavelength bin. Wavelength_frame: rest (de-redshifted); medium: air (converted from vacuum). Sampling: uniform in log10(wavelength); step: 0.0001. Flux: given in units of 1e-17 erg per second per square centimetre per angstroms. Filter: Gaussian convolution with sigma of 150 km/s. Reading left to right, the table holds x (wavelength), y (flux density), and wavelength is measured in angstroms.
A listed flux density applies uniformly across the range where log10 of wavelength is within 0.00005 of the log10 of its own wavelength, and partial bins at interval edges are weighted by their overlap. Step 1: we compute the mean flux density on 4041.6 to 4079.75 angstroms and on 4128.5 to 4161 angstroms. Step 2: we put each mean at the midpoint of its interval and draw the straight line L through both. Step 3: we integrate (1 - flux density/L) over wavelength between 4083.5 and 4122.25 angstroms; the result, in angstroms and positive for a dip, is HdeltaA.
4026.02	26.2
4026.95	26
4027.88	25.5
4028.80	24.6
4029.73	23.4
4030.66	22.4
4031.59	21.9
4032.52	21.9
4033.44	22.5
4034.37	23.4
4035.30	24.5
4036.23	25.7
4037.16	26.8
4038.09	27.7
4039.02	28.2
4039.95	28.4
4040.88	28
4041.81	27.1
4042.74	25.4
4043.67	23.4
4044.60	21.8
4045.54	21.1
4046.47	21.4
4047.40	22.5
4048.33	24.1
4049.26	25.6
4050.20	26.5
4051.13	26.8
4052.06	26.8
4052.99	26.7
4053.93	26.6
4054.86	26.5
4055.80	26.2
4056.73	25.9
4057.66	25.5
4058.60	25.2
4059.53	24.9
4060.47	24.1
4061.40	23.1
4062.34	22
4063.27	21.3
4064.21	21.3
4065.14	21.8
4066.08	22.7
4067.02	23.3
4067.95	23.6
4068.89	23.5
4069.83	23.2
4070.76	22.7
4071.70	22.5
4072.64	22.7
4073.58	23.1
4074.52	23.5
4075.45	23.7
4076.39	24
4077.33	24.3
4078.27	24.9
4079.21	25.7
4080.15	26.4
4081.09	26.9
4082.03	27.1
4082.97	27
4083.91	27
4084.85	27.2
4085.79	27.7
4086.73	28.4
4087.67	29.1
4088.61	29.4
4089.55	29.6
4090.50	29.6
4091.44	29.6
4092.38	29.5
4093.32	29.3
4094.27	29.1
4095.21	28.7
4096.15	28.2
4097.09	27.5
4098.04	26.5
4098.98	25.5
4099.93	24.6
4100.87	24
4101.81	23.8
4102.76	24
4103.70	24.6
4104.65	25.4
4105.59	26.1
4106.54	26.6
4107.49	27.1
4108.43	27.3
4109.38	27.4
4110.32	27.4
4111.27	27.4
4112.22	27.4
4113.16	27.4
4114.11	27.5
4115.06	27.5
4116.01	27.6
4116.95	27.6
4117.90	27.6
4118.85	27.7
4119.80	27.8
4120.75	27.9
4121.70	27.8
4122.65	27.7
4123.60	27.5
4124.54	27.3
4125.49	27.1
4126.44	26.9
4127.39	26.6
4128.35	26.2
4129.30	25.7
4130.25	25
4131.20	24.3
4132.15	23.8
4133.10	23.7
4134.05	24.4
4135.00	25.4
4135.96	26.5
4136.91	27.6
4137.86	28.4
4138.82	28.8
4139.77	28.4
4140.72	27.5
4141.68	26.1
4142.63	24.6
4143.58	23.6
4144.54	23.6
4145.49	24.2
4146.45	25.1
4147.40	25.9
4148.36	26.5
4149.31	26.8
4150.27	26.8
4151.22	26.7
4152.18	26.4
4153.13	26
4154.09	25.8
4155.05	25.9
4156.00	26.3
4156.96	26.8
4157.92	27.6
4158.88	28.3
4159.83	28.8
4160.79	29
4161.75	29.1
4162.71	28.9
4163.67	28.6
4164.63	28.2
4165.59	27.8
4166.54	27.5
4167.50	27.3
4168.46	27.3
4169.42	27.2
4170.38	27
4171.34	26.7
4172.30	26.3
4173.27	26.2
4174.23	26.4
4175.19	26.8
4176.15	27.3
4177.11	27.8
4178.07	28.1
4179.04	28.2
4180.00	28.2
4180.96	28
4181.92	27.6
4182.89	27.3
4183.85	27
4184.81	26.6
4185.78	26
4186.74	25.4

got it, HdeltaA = -3.46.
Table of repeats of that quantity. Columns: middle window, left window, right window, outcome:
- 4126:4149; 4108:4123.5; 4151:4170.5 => 1.4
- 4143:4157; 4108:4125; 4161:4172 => 1.0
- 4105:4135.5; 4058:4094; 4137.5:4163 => -0.7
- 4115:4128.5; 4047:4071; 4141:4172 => -0.8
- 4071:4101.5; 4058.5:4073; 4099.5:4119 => -2.4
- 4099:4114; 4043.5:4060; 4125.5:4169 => -0.1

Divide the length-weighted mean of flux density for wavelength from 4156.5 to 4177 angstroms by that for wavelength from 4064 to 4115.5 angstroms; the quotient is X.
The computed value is 1.1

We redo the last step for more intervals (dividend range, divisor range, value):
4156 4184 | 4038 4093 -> 1.09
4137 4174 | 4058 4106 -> 1.06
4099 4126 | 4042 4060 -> 1.07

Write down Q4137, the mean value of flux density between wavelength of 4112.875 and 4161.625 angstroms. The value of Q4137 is 26.6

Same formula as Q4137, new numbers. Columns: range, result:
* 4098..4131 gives 26.6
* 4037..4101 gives 25.6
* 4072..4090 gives 26.2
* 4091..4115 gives 26.9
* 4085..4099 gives 28.6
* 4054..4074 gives 23.6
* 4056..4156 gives 26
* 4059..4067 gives 22.7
